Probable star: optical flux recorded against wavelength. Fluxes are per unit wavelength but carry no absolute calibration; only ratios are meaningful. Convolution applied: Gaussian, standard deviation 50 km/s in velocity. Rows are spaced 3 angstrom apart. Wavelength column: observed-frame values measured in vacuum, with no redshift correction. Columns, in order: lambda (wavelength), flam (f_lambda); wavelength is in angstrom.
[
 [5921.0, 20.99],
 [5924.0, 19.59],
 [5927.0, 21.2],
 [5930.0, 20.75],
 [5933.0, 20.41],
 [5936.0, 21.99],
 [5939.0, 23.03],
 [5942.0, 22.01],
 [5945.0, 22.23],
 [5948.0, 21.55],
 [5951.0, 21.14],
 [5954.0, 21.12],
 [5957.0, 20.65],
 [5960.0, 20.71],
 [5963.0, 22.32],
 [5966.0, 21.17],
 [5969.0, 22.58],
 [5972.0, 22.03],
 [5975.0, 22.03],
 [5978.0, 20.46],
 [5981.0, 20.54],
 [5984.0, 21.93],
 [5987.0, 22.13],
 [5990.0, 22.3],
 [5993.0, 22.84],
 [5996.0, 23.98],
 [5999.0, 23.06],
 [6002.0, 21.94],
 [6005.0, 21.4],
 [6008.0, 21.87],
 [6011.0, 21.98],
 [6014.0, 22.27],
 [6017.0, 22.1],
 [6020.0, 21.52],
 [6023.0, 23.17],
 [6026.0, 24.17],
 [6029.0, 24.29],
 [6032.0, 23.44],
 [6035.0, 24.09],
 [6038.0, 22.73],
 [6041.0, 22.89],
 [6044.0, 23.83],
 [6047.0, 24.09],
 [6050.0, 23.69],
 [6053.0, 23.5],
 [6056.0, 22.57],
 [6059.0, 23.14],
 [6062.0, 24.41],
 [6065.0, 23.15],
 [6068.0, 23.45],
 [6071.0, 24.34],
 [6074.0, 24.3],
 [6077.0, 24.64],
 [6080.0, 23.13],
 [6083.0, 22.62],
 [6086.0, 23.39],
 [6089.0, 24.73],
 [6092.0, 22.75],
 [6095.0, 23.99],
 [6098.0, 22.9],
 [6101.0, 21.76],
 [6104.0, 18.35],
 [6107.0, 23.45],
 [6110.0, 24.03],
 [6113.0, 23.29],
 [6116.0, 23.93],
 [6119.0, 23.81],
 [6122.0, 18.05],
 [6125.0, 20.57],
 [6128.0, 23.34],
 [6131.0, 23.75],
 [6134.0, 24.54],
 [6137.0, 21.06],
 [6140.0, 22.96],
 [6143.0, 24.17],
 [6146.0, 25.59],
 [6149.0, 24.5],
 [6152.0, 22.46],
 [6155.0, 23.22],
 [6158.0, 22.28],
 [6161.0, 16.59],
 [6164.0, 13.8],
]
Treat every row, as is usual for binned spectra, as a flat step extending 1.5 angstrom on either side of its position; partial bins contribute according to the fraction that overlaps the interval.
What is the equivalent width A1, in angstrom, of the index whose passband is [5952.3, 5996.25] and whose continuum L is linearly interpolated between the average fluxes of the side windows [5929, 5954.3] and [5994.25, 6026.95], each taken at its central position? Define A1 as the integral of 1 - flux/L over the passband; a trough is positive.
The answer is 0.6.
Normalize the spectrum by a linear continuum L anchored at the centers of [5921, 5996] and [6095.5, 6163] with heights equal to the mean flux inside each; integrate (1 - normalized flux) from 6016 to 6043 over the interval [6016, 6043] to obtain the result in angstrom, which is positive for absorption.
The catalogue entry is -1.5 angstrom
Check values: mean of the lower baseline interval 21.6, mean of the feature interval 23.2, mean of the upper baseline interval 22.4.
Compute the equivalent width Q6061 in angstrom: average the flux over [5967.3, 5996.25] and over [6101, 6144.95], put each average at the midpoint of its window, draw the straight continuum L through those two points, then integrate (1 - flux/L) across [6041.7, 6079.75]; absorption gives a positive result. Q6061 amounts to -2.4 angstrom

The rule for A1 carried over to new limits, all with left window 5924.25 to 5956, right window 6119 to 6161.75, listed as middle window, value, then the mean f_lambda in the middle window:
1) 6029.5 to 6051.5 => -1.59 angstrom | 23.6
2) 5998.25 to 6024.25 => -0.33 angstrom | 22.1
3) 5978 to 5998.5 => -0.46 angstrom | 22.2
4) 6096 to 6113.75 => 0.02 angstrom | 22.3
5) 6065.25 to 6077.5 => -1.05 angstrom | 24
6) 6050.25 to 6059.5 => -0.46 angstrom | 23.1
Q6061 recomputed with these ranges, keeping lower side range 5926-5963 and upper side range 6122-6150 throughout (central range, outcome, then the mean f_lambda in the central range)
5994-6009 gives -0.4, 22.5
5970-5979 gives 0.0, 21.6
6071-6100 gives -1.2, 23.6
